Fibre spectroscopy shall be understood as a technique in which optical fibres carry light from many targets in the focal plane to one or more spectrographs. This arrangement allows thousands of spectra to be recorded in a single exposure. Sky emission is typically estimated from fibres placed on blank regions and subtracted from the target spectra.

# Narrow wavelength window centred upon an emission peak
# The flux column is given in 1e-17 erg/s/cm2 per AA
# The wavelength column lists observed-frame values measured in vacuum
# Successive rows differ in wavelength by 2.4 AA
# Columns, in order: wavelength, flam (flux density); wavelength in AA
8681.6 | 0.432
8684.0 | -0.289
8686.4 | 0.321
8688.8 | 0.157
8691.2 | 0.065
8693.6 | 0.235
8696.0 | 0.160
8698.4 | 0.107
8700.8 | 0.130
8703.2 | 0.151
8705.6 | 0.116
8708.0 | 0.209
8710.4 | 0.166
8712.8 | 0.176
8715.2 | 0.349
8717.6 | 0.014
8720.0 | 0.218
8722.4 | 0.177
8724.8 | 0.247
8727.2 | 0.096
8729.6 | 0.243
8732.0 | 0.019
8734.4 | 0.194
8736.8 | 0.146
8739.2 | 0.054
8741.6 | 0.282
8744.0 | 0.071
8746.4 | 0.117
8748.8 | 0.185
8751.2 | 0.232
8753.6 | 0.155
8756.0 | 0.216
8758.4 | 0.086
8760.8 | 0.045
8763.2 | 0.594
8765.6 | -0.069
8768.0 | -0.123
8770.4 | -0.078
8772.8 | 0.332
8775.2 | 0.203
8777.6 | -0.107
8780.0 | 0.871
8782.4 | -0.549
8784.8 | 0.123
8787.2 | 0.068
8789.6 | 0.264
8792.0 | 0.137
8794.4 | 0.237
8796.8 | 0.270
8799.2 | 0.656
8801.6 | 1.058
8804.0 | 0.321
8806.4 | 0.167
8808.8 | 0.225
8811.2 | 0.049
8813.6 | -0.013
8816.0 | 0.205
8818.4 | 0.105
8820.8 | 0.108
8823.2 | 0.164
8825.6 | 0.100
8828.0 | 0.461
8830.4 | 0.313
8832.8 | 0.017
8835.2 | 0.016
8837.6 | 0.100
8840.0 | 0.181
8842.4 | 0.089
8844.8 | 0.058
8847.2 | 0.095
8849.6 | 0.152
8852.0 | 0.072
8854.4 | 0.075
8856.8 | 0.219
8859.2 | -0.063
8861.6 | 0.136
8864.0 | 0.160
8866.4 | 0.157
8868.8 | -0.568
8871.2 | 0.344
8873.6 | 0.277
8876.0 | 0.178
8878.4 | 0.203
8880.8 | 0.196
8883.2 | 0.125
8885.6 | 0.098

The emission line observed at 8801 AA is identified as Hbeta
